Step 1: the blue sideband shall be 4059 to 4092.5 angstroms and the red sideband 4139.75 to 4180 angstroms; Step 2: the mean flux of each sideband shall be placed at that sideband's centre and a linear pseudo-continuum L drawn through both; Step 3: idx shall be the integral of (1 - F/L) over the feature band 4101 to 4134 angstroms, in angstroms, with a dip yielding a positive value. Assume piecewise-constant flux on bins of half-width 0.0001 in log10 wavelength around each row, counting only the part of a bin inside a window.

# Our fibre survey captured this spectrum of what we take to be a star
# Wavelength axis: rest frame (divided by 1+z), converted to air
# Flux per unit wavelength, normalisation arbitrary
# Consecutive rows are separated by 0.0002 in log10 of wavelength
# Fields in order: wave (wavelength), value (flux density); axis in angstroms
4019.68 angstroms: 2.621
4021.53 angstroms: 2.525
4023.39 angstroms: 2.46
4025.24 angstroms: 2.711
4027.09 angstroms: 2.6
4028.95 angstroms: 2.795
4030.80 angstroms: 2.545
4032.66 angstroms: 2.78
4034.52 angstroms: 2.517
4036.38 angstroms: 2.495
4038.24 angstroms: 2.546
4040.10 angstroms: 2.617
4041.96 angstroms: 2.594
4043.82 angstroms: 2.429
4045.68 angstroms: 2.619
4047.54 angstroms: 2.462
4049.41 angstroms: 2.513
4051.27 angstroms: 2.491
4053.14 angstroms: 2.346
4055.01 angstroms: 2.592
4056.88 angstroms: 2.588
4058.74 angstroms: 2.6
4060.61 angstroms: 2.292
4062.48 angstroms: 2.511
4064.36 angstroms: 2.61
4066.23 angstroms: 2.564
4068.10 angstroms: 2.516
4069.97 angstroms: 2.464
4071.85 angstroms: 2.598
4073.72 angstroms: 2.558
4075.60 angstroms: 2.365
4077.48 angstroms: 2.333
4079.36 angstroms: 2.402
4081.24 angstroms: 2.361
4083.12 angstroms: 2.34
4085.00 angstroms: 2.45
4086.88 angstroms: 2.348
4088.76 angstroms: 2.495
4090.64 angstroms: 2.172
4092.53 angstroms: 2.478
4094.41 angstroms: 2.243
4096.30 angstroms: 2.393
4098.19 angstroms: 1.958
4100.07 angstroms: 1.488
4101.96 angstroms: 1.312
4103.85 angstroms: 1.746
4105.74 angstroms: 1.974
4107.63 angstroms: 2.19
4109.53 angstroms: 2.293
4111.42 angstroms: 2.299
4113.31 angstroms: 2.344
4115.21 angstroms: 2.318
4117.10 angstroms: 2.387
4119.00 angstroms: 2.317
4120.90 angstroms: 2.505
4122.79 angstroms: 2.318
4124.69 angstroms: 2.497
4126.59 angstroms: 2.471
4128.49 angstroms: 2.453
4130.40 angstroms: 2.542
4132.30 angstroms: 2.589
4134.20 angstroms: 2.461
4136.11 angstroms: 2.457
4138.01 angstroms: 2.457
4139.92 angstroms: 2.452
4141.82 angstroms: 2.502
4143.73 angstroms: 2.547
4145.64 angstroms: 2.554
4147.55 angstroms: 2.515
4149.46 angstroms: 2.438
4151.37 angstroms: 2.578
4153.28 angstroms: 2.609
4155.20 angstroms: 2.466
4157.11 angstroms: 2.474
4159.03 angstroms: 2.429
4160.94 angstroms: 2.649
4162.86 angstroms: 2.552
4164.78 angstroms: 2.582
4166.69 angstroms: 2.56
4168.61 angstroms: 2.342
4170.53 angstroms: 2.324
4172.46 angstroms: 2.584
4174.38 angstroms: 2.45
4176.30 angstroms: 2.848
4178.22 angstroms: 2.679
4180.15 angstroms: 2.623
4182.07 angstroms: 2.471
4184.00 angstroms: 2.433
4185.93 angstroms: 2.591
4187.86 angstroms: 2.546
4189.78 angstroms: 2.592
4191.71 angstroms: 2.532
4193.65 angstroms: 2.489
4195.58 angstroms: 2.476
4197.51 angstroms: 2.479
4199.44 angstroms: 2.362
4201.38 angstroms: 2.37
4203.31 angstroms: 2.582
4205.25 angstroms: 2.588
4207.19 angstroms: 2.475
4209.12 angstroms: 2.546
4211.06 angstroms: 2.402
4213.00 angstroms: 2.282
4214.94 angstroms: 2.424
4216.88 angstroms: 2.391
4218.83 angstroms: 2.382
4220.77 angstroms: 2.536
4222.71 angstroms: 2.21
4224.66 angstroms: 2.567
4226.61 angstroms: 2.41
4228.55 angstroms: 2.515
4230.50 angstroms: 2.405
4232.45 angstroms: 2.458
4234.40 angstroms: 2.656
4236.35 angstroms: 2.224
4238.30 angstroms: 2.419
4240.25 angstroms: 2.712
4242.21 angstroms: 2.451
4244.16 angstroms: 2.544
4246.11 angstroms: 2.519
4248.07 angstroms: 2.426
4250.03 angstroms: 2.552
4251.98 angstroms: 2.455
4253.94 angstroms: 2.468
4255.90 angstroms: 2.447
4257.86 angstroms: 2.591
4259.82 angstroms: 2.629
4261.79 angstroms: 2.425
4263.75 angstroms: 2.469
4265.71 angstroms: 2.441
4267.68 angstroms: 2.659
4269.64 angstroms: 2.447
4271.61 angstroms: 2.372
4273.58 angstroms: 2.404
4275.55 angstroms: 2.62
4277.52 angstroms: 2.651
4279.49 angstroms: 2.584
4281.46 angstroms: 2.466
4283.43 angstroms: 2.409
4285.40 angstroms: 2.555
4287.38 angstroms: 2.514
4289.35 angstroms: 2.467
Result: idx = 2.8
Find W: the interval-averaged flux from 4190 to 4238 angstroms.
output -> 2.45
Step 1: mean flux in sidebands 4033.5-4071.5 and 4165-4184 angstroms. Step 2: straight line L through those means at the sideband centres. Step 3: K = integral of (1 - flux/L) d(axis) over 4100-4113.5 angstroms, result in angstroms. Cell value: 3.01 angstroms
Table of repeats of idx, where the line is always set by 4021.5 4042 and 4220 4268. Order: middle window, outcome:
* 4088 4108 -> 4.16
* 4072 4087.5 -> 1.02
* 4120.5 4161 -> 0.74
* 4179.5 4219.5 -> 0.51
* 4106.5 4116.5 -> 1.06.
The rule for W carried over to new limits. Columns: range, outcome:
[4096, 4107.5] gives 1.81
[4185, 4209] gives 2.51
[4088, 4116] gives 2.11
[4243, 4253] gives 2.5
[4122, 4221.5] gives 2.5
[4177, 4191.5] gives 2.57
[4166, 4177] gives 2.51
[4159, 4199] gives 2.54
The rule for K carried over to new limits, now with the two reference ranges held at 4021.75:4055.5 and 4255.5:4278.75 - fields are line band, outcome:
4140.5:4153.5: 0.1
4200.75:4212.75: 0.2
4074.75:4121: 6.1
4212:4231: 0.8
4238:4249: 0.0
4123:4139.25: 0.4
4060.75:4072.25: 0.1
